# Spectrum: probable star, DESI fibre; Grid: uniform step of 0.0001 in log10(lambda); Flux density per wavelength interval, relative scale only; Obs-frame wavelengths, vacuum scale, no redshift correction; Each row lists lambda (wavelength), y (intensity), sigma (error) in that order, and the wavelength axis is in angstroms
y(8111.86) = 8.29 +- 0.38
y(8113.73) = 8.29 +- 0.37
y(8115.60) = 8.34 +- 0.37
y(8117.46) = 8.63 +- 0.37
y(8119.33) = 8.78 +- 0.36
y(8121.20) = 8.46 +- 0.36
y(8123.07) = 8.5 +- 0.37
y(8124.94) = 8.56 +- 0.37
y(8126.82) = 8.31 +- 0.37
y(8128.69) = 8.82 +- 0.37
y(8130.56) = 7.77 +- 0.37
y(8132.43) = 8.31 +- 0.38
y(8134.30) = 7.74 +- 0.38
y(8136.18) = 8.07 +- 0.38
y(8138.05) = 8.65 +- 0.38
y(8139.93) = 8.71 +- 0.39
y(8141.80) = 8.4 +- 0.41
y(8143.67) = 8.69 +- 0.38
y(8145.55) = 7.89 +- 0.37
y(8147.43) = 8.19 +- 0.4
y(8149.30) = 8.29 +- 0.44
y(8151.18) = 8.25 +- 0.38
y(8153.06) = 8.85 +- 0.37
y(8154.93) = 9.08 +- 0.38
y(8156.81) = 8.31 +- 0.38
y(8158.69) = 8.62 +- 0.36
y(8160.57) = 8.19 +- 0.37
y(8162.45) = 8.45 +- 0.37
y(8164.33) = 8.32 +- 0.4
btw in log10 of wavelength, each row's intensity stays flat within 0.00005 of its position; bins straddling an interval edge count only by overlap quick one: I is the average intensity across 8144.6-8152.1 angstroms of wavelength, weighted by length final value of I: 8.15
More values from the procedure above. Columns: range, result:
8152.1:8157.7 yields 8.75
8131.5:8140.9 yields 8.29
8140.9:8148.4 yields 8.29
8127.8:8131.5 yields 8.3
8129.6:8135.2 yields 7.96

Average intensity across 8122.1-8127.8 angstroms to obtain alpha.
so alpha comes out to 8.45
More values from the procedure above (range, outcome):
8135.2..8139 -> 8.33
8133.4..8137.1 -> 7.89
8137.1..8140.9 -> 8.68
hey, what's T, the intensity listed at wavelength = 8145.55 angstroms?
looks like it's 7.89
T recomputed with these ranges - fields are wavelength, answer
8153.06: 8.85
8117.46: 8.63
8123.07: 8.5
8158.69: 8.62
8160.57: 8.19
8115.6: 8.34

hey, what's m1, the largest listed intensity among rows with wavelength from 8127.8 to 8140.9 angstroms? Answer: 8.82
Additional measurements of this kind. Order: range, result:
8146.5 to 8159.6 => 9.08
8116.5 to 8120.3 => 8.78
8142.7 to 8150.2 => 8.69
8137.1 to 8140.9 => 8.71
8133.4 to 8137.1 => 8.07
